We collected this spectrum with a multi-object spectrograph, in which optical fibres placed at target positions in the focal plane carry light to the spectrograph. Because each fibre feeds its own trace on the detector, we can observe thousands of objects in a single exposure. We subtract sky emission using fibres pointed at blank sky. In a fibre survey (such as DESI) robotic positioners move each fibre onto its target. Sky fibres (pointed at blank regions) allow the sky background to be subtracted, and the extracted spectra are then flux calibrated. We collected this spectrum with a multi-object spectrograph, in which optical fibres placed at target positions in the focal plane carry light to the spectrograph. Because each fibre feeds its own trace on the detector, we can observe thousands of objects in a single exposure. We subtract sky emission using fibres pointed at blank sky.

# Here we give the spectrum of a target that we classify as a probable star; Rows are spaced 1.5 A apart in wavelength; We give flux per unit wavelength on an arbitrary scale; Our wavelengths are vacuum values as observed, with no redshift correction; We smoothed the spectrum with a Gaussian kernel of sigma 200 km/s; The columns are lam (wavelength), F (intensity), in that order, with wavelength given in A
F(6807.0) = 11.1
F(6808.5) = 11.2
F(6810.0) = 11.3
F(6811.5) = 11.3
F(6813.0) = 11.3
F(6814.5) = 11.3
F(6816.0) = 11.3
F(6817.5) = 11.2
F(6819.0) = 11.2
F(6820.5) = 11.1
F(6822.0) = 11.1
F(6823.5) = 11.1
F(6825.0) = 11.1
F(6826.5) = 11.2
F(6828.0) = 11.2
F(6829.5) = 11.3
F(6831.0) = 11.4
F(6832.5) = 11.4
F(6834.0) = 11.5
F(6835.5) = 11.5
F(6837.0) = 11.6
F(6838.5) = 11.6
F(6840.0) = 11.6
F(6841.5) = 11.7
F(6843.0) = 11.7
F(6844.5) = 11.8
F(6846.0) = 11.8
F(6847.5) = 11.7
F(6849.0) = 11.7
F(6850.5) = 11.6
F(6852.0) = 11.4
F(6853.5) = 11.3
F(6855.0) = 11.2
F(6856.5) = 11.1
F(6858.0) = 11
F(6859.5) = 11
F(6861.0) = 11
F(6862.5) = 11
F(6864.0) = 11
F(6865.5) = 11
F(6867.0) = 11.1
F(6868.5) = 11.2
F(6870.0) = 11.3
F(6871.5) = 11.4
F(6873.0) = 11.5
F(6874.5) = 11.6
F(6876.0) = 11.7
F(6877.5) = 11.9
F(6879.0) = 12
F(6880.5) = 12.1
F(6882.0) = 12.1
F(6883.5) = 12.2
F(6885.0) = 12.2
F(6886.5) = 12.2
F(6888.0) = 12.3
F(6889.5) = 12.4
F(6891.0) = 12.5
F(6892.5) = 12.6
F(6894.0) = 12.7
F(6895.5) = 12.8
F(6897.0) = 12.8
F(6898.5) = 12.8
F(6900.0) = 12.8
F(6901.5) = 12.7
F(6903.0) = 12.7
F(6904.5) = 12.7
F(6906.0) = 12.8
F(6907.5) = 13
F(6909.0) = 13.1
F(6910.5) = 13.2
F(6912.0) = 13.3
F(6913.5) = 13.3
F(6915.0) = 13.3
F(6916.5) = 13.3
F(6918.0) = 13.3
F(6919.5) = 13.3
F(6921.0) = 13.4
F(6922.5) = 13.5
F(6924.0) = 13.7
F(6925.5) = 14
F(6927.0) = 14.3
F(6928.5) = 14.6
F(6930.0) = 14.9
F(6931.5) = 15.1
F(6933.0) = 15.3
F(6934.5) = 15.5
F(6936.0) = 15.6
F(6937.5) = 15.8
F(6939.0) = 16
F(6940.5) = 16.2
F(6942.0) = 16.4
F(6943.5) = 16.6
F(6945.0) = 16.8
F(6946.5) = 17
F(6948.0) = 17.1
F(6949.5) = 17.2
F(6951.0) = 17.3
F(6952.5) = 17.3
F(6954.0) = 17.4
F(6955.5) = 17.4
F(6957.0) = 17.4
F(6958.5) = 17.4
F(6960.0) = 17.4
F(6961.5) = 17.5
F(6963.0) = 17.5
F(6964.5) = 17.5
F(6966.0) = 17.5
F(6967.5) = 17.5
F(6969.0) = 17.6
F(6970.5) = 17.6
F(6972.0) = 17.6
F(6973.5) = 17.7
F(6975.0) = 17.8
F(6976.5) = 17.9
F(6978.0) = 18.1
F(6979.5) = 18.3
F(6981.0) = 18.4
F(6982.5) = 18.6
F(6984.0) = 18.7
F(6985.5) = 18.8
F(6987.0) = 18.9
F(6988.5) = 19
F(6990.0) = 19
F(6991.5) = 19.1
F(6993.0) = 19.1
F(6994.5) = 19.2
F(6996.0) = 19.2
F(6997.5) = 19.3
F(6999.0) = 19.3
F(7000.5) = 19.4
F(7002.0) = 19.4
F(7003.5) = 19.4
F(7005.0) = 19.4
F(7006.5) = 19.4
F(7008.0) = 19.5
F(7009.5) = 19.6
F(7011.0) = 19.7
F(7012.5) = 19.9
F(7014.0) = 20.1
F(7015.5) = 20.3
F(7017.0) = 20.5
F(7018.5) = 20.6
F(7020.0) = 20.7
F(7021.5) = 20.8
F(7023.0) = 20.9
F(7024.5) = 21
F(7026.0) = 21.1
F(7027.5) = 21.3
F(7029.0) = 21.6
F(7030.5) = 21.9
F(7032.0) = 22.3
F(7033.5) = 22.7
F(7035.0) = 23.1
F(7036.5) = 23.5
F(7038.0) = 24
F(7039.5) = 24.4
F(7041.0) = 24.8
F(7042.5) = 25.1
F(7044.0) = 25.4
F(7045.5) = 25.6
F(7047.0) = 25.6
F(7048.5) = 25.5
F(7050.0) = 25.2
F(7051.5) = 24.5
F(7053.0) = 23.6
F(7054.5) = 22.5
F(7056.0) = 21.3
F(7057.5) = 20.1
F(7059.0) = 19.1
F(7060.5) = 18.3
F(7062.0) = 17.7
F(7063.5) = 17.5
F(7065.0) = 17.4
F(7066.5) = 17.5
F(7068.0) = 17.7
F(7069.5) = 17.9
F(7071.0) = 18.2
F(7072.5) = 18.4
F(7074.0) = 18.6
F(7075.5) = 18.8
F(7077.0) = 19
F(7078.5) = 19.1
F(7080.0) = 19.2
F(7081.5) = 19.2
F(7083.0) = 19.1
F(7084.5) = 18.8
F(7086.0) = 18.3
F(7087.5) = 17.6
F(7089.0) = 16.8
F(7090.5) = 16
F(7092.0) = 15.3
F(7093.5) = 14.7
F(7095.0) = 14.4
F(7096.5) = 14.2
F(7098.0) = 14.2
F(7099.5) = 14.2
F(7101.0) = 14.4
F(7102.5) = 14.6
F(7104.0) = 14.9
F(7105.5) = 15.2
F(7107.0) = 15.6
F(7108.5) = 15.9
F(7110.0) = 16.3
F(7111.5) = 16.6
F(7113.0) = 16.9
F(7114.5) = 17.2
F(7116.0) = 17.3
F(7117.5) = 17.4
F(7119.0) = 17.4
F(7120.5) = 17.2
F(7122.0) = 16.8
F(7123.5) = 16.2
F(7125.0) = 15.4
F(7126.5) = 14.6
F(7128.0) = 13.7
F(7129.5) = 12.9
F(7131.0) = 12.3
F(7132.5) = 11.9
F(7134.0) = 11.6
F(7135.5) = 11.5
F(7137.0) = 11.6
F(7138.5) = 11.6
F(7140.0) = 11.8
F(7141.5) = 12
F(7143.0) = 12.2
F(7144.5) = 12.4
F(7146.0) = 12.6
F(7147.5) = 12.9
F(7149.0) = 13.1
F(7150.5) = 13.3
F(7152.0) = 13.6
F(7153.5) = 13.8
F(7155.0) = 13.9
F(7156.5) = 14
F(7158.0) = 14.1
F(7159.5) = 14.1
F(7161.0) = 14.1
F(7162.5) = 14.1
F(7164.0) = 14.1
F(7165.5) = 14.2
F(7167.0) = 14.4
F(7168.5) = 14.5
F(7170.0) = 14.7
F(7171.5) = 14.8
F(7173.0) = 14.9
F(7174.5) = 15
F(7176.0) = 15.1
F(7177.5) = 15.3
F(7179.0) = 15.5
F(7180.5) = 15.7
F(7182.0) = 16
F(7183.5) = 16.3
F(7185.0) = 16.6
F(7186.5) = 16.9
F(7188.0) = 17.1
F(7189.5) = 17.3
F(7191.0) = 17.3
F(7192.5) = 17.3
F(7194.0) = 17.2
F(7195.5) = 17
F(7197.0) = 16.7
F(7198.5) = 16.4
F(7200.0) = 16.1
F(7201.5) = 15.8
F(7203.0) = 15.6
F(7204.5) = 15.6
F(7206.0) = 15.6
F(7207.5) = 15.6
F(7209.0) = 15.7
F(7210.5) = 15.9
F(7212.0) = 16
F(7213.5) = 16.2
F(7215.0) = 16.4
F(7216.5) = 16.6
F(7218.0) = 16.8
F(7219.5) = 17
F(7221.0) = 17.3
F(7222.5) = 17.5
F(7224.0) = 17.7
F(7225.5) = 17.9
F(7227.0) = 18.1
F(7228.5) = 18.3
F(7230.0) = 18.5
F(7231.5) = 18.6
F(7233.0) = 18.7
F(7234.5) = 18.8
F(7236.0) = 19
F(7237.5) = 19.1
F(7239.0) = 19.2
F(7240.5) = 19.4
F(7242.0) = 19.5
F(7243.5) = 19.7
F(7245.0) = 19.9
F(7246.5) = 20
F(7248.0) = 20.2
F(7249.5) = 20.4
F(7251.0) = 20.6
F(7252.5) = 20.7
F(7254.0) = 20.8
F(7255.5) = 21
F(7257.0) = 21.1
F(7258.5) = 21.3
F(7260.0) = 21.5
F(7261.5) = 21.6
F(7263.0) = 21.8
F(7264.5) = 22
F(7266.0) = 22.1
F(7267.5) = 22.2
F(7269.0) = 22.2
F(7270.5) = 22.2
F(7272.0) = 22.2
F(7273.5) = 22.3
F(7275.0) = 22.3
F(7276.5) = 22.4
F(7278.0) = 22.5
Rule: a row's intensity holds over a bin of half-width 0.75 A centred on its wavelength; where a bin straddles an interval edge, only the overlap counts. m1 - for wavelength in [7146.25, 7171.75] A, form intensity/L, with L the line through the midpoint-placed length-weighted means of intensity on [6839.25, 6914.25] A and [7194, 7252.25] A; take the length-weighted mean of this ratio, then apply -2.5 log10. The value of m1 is 0.19 mag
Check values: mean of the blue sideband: 12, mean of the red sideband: 17.7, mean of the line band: 13.9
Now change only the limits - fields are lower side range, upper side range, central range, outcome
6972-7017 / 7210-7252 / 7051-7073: -0.03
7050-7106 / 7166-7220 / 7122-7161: 0.27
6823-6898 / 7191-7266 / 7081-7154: 0.10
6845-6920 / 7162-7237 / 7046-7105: -0.25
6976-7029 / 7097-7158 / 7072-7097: -0.09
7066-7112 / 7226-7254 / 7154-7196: 0.19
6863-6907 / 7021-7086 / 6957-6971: -0.07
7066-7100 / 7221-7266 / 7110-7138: 0.20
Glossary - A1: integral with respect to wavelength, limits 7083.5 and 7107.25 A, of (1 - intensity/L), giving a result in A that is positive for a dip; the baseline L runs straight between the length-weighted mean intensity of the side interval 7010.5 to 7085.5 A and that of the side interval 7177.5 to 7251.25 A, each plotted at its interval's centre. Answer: 5.2 A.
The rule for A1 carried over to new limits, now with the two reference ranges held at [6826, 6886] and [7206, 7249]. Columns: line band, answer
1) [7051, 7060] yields -4.04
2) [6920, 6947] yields -4.99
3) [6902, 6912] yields -0.45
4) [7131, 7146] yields 4.12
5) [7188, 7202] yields 0.46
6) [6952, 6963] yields -3.44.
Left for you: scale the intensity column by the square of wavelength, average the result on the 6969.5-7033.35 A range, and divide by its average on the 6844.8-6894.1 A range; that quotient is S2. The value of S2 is 1.74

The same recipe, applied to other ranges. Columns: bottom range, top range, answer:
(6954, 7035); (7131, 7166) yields 0.70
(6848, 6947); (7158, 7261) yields 1.45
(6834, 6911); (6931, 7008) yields 1.54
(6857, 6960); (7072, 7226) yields 1.22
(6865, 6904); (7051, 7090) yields 1.66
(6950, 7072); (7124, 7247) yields 0.82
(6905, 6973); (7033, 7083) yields 1.40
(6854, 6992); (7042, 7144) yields 1.23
